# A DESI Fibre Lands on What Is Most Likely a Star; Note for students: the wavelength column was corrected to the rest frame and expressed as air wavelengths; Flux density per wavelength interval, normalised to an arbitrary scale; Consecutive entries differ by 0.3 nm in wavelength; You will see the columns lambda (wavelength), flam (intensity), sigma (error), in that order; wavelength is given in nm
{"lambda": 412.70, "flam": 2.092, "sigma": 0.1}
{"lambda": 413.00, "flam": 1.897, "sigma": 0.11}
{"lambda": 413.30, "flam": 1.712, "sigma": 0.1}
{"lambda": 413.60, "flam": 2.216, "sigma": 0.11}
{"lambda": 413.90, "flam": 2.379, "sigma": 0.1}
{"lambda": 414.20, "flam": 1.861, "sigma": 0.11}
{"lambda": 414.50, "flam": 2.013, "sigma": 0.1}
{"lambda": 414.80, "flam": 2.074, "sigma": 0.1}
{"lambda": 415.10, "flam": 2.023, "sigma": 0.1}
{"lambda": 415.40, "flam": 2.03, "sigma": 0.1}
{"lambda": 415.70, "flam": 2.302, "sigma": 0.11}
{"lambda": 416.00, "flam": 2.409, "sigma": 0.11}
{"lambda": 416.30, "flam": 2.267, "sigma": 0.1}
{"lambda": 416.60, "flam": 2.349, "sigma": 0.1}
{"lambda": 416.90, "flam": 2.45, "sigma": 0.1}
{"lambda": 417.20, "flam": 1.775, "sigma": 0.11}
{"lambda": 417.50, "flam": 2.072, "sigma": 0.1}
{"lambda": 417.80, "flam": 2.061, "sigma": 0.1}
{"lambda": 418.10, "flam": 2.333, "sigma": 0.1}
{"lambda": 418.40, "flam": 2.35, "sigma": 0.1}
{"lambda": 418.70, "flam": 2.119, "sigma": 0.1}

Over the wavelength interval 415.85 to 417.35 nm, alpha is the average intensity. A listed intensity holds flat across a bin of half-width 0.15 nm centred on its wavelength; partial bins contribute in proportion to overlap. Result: 2.25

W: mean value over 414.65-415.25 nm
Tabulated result 2.05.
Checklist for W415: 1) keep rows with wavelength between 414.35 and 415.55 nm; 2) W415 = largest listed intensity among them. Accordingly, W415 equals 2.074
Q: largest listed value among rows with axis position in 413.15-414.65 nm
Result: 2.379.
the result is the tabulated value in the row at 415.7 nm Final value 2.302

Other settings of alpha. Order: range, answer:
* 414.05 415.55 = 2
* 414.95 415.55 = 2.03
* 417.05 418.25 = 2.06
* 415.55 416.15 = 2.36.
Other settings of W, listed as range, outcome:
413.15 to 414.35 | 2.04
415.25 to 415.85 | 2.17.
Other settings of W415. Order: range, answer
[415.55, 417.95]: 2.45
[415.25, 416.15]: 2.409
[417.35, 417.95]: 2.072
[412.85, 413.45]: 1.897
